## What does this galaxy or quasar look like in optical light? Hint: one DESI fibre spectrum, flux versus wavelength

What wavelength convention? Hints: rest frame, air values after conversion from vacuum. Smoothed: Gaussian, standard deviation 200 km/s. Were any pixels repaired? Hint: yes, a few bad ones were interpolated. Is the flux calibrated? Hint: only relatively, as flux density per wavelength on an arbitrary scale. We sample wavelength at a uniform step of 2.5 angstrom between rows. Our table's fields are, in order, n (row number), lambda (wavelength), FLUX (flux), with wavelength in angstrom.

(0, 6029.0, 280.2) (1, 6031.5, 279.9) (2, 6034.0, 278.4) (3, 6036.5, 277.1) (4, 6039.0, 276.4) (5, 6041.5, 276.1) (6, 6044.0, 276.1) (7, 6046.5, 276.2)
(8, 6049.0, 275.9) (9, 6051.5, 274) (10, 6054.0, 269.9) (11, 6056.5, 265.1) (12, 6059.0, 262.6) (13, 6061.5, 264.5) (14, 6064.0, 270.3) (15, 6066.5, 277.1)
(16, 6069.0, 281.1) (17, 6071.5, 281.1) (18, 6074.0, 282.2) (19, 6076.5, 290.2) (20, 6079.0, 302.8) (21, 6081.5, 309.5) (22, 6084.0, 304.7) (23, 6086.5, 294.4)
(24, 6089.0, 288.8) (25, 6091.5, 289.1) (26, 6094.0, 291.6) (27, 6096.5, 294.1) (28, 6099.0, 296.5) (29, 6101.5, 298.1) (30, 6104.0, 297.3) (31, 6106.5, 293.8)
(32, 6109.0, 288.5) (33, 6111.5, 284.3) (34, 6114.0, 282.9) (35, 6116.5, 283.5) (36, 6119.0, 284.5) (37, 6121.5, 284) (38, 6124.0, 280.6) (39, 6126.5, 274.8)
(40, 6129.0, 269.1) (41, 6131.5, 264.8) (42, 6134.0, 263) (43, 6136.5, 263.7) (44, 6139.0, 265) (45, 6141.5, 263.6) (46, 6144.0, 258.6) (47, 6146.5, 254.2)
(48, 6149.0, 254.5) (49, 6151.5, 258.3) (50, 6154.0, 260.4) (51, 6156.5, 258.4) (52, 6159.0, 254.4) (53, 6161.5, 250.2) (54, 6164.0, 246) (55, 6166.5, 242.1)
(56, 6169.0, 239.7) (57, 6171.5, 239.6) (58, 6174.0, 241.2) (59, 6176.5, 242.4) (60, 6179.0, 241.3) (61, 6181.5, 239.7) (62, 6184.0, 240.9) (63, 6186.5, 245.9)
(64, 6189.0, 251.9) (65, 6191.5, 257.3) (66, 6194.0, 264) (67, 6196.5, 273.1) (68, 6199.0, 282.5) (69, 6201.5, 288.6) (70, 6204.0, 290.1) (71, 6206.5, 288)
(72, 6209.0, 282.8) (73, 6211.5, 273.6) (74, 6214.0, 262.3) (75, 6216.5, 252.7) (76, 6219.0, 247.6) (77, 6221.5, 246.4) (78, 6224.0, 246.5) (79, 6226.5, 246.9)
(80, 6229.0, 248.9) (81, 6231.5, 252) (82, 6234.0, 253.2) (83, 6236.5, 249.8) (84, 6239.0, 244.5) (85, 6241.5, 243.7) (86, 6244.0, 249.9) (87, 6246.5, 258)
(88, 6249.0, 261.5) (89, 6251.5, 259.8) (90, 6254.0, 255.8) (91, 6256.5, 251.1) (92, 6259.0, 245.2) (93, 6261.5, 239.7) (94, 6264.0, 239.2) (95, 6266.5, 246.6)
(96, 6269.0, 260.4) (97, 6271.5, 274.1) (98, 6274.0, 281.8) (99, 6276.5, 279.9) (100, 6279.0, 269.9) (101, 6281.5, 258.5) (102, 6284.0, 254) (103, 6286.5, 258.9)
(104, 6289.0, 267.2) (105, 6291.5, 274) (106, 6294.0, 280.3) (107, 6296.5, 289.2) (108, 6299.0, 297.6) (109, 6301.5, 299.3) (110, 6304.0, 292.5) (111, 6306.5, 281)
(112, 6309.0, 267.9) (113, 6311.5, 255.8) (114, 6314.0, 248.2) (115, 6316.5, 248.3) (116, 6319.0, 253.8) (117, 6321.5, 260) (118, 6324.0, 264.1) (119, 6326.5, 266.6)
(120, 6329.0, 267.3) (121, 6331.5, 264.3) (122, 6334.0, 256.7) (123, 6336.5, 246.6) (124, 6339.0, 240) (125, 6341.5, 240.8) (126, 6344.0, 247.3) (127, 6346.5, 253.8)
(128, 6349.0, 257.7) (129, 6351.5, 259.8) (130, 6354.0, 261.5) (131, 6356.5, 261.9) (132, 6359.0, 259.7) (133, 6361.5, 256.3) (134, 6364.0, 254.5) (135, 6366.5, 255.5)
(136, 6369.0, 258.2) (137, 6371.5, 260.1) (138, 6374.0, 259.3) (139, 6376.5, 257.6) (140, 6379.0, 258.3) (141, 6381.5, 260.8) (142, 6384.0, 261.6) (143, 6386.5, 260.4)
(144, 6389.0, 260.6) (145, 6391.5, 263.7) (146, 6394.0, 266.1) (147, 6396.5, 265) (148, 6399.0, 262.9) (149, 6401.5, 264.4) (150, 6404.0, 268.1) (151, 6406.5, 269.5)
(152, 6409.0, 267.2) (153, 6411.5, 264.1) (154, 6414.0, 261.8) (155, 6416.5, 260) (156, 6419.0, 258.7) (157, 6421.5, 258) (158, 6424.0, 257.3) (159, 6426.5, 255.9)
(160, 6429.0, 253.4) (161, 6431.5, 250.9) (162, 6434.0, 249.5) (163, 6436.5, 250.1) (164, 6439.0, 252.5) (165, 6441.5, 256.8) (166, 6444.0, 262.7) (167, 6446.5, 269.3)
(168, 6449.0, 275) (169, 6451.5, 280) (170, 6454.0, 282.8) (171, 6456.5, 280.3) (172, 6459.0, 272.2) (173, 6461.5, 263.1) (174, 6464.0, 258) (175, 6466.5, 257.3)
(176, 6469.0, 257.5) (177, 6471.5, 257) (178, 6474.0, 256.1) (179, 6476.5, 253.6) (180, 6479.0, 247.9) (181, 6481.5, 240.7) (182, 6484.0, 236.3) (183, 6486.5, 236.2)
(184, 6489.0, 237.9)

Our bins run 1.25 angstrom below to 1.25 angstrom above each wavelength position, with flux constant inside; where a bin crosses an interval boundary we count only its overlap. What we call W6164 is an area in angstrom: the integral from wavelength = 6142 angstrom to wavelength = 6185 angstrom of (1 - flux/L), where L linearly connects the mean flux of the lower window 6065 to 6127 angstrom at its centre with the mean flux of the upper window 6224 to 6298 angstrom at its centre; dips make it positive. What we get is 4.4 angstrom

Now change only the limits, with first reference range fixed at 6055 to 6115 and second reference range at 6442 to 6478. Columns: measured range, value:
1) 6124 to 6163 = 3.1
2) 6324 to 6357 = 2.0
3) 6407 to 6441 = 1.4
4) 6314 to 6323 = 0.7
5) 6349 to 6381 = 1.5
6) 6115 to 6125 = 0.1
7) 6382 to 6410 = 0.5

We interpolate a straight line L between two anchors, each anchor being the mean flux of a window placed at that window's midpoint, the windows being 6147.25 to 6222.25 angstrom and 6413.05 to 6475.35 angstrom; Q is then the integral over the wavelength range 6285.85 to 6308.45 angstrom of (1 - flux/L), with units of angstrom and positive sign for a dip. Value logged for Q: -2.0 angstrom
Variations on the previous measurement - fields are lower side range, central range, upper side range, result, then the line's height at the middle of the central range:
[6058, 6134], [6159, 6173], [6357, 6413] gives 1.76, 280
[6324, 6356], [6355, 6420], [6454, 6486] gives -1.31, 256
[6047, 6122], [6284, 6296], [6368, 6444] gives -0.03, 269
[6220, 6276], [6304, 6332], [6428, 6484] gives -0.84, 255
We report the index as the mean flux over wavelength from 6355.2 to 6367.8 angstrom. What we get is 258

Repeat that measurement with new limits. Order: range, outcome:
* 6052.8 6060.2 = 266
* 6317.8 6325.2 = 259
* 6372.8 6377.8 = 258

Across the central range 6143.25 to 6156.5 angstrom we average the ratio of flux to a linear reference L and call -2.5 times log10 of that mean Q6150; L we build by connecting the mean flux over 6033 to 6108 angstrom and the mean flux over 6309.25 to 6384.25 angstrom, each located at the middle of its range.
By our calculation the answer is 0.08 mag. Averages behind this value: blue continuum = 284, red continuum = 257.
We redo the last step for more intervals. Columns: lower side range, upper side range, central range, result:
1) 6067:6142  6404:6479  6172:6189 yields 0.155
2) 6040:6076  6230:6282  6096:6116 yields -0.085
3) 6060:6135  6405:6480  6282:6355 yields 0.025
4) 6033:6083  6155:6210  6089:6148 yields -0.045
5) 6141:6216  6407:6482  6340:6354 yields 0.030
